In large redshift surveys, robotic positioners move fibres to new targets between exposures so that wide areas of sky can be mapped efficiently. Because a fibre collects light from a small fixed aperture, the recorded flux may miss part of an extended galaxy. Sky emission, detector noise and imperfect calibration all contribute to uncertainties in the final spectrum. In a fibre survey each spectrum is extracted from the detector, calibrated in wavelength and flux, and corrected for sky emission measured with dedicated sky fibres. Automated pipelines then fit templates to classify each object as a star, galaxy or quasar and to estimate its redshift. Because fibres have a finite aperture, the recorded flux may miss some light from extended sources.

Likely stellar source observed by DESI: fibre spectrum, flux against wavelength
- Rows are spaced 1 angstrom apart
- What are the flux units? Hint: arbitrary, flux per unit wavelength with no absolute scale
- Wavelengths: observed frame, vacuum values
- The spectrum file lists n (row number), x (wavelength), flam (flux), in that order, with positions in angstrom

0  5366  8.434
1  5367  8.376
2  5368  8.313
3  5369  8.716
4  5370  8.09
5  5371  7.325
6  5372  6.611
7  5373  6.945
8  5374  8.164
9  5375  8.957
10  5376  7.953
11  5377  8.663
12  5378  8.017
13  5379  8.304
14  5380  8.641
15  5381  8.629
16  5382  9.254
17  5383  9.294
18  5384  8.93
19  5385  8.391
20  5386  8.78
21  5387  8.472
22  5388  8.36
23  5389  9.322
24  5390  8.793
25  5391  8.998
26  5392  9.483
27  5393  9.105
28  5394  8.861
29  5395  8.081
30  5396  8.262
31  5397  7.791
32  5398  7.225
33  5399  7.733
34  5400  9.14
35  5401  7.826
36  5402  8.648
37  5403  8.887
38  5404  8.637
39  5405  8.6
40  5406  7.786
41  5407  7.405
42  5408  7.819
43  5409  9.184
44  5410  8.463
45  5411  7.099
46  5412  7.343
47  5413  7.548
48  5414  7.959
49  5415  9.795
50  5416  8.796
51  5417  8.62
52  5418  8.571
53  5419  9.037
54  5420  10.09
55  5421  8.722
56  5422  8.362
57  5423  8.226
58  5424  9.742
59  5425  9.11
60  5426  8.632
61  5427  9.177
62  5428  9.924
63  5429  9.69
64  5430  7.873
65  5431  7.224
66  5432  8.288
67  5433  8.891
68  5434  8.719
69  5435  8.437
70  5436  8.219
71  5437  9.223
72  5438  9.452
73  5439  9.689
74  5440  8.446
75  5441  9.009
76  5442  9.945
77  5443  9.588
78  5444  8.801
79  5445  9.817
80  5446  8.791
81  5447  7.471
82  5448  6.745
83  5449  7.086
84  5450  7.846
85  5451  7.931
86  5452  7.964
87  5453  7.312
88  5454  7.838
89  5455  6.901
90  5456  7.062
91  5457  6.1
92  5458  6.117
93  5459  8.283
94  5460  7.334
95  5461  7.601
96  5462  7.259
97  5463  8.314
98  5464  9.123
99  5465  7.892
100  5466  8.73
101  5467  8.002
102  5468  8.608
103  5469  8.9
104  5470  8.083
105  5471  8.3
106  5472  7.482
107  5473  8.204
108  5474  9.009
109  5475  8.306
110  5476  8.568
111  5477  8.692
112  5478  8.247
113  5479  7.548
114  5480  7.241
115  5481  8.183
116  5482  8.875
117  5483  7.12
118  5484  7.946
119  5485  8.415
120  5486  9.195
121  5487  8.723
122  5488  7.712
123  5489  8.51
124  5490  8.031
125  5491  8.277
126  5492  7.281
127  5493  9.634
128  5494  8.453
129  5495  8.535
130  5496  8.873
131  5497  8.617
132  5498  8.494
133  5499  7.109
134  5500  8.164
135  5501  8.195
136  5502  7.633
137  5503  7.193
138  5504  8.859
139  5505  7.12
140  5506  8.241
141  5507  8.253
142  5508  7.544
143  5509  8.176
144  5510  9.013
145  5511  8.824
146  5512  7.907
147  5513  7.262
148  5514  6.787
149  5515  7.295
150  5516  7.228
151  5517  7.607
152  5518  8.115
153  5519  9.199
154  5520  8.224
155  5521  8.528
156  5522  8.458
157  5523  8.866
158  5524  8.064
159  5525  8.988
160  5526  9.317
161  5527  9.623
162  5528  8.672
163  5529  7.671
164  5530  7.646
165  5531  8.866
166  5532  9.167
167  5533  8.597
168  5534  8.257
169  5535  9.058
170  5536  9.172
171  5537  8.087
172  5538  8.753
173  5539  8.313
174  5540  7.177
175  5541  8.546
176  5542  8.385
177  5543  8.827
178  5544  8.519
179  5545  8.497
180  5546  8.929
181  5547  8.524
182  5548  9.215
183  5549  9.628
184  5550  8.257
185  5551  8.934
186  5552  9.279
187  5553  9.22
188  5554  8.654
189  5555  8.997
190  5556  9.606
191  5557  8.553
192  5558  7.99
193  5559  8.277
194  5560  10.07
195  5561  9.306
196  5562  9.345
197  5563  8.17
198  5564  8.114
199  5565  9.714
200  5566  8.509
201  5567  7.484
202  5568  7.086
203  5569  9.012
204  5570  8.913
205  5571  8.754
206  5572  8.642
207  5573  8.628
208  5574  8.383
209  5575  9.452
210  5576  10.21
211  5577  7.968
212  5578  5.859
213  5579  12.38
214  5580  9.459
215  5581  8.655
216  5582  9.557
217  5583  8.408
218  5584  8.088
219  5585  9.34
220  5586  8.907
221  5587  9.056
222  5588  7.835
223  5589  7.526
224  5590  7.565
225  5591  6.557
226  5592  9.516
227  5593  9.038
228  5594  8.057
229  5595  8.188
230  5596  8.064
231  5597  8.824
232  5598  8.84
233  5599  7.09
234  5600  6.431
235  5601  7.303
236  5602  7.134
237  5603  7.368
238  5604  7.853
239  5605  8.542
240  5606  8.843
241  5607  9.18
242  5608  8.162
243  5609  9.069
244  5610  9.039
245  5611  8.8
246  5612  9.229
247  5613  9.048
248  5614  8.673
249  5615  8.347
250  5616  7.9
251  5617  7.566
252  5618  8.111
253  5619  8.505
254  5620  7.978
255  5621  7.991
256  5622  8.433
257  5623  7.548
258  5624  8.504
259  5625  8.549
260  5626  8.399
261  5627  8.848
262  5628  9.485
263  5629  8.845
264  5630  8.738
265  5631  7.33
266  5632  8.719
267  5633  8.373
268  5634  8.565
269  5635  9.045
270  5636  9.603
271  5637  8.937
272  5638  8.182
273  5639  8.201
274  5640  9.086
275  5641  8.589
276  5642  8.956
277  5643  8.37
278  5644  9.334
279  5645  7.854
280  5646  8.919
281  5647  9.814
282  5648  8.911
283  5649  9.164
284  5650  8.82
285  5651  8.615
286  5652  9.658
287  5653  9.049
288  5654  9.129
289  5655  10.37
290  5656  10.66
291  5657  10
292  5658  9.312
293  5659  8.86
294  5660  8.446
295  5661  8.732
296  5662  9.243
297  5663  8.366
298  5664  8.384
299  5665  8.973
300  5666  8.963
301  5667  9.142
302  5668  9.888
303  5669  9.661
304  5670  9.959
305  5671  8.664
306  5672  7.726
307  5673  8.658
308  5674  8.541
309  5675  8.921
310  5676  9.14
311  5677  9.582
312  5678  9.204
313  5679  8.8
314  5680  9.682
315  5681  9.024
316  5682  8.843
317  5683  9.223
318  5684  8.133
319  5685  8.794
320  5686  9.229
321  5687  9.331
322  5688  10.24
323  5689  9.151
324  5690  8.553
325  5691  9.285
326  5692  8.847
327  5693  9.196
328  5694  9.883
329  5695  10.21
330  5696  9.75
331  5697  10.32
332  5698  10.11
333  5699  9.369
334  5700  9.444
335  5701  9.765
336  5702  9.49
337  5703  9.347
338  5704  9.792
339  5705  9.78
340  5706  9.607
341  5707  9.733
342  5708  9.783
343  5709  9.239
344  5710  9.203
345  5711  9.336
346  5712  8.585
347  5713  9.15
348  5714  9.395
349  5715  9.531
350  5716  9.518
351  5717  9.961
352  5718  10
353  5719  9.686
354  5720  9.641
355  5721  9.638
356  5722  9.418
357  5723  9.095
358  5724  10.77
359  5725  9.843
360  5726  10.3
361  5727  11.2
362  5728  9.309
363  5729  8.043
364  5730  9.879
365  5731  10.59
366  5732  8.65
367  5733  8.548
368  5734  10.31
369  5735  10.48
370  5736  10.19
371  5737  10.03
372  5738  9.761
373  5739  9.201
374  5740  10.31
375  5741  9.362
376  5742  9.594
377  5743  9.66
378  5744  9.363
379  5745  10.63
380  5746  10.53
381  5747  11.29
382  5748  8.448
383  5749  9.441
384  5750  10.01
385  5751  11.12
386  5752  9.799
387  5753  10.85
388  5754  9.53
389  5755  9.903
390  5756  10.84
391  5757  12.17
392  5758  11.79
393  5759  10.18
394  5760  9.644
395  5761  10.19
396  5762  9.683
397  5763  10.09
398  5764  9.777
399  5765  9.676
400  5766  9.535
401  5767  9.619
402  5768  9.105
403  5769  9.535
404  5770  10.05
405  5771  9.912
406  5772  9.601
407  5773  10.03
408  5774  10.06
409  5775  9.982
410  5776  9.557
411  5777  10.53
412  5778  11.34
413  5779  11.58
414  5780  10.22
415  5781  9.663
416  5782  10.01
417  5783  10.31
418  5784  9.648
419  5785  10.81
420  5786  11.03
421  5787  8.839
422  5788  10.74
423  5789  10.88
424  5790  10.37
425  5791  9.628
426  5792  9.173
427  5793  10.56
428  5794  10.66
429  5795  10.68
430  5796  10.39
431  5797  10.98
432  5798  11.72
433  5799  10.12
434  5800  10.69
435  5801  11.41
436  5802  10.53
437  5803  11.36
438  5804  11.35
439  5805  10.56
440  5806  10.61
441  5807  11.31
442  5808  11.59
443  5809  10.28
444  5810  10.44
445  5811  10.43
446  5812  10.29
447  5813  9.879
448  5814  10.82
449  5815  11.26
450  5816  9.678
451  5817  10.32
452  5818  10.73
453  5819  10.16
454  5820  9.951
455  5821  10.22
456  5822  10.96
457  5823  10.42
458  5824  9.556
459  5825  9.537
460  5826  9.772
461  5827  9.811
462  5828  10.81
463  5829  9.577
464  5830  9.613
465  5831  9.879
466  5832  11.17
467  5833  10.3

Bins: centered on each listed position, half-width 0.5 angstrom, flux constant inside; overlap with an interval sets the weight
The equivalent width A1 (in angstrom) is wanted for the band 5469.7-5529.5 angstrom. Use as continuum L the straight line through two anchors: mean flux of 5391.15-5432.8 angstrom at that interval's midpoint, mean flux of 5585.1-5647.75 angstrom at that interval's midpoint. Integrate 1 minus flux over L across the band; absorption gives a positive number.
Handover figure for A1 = 1.84 angstrom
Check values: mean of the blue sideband 8.51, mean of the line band 8.21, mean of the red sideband 8.42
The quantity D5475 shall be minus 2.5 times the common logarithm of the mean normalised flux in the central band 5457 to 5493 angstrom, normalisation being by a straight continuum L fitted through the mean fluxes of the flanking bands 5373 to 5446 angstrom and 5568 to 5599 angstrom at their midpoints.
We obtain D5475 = 0.07 mag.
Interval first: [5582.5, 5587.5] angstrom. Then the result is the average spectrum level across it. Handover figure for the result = 8.76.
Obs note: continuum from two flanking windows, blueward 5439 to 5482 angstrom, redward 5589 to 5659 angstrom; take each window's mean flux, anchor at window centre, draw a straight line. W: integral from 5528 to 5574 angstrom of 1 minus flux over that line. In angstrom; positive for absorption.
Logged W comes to -1.6 angstrom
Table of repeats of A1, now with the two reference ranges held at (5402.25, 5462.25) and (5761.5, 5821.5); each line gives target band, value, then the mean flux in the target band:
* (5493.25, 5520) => 2.2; 8.05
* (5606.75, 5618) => 0.9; 8.6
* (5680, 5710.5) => 1.2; 9.43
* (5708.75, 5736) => 0.9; 9.62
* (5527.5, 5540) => 0.6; 8.47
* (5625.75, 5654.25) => 2.1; 8.81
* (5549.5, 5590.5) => 1.7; 8.74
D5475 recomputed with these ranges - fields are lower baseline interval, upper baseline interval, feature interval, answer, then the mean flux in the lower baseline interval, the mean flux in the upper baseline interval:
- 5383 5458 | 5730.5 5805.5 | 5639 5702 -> 0.06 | 8.45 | 10.2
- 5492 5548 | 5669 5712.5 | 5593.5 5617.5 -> 0.07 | 8.33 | 9.29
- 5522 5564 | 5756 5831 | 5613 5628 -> 0.11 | 8.72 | 10.3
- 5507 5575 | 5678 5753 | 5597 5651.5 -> 0.07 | 8.53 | 9.61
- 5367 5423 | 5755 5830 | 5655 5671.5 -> 0.05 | 8.41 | 10.3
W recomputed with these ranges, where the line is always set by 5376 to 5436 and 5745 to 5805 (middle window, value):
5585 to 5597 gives 1.5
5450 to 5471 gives 2.5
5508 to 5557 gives 3.5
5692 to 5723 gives 1.3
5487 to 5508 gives 1.9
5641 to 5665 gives 1.6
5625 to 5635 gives 1.0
